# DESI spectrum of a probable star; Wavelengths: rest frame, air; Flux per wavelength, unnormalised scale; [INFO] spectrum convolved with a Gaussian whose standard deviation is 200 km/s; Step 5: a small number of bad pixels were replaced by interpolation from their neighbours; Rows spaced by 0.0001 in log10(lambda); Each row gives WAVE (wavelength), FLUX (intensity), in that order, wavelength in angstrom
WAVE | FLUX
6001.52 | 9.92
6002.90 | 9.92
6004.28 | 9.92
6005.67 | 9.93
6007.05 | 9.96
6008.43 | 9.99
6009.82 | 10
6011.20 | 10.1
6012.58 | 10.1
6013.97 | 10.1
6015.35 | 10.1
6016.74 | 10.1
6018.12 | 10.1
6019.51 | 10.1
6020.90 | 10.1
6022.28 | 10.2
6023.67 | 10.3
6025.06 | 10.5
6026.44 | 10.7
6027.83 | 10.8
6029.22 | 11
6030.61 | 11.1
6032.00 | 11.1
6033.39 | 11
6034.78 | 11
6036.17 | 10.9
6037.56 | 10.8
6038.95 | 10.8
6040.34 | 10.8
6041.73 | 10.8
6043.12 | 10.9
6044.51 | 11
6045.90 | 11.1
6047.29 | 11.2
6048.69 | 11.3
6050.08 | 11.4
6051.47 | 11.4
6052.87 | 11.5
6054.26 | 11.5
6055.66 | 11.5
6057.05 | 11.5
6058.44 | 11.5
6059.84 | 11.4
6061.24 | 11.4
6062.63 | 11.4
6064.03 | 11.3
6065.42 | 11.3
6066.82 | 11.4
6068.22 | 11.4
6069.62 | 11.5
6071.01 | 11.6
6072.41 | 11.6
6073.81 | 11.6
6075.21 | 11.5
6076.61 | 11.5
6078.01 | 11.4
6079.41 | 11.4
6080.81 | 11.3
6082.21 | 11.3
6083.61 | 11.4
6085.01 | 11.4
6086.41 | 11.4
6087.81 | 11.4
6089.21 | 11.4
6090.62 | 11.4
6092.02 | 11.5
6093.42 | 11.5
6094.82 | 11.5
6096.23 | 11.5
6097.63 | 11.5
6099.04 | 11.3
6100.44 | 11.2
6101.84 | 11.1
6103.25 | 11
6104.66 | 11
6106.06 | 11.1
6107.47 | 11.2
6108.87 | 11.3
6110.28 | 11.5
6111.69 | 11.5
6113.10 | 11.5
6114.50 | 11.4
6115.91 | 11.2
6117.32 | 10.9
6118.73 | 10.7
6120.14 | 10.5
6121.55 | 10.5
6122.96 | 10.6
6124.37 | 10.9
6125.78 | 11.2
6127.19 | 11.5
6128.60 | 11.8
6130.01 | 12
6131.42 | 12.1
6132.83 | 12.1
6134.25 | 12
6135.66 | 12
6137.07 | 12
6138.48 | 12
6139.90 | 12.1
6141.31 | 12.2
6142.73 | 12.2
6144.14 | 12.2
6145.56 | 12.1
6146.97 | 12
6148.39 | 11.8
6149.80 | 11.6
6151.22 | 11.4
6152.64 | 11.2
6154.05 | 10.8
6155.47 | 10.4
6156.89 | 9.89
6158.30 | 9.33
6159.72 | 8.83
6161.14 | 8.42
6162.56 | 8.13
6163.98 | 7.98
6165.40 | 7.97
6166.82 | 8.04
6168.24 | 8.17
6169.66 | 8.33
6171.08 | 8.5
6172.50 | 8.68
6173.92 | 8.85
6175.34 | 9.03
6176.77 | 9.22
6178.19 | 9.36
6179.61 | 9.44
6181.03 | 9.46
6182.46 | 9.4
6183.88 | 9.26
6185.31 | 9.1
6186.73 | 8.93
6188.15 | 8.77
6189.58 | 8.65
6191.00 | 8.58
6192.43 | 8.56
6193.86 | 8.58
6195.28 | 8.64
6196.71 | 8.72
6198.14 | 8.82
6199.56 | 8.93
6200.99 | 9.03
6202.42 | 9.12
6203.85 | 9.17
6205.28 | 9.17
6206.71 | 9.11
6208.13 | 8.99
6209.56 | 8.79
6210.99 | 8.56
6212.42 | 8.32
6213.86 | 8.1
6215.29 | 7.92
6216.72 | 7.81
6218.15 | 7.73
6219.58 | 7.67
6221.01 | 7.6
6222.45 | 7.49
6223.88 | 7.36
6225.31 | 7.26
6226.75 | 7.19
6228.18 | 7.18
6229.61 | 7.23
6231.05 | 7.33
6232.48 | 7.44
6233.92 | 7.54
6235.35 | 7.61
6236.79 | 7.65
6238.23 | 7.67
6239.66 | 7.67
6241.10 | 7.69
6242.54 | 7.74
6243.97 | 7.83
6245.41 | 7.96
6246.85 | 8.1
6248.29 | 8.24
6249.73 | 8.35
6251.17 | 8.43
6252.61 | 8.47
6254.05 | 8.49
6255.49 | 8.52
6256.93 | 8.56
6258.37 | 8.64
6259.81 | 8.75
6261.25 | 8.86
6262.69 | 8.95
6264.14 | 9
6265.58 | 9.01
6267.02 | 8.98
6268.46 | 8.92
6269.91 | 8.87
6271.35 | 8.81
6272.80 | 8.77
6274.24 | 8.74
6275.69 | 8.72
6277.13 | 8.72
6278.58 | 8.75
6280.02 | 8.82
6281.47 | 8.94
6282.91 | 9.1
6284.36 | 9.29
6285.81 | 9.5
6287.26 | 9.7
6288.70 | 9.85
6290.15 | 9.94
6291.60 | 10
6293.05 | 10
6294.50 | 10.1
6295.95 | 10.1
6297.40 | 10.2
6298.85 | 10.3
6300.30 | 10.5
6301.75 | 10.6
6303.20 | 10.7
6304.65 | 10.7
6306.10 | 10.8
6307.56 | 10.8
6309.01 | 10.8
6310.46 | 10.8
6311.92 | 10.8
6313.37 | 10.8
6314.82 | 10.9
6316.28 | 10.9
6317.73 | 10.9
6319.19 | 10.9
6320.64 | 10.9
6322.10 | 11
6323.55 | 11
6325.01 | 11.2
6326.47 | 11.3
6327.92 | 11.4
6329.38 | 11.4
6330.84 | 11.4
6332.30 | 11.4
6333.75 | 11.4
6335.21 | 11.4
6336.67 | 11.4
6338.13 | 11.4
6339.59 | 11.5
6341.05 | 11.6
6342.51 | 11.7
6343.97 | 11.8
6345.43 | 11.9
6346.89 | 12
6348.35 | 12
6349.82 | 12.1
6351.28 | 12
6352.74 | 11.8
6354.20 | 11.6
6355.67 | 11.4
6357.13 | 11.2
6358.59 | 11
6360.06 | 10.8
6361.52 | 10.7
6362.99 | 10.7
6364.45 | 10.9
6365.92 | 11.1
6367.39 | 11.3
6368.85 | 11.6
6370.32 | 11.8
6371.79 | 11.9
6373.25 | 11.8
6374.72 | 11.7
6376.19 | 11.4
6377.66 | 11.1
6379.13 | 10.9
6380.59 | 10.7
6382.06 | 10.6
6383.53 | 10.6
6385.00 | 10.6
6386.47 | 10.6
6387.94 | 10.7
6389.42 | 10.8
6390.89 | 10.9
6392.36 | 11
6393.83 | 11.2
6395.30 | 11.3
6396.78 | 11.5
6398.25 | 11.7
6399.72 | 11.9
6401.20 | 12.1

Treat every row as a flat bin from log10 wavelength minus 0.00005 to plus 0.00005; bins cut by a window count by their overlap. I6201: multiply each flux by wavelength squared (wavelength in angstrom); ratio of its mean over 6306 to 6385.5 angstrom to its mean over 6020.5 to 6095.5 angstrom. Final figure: 1.1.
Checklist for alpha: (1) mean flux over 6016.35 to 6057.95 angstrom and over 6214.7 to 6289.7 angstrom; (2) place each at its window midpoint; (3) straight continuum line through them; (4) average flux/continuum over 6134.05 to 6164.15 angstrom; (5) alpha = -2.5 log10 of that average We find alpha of -0.150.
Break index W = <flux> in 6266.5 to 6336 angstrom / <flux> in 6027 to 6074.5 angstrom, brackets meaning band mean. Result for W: 0.91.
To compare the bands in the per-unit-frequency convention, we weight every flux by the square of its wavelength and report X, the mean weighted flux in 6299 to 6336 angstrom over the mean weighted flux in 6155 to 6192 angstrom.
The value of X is 1.30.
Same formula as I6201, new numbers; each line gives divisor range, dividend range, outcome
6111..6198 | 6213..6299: 0.86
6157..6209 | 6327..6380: 1.37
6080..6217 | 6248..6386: 1.08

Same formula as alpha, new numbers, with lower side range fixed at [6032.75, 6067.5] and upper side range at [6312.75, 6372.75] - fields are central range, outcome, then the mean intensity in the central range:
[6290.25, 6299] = 0.13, 10.1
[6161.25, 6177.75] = 0.31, 8.46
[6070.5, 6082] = -0.02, 11.5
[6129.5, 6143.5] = -0.08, 12.1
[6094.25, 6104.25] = 0.00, 11.3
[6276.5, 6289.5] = 0.23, 9.19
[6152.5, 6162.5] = 0.17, 9.65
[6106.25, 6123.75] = 0.02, 11.1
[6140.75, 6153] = -0.06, 11.9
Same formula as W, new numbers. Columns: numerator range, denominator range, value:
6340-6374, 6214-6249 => 1.51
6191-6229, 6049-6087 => 0.73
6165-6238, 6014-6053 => 0.78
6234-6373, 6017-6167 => 0.91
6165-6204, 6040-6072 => 0.78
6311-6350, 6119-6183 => 1.09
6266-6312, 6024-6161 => 0.86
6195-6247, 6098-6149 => 0.70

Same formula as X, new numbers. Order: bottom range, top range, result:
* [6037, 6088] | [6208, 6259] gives 0.74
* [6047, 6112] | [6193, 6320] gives 0.83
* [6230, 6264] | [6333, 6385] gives 1.45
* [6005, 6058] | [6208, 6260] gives 0.79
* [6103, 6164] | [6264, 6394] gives 1.02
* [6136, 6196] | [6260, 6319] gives 1.04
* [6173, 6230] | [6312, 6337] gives 1.36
